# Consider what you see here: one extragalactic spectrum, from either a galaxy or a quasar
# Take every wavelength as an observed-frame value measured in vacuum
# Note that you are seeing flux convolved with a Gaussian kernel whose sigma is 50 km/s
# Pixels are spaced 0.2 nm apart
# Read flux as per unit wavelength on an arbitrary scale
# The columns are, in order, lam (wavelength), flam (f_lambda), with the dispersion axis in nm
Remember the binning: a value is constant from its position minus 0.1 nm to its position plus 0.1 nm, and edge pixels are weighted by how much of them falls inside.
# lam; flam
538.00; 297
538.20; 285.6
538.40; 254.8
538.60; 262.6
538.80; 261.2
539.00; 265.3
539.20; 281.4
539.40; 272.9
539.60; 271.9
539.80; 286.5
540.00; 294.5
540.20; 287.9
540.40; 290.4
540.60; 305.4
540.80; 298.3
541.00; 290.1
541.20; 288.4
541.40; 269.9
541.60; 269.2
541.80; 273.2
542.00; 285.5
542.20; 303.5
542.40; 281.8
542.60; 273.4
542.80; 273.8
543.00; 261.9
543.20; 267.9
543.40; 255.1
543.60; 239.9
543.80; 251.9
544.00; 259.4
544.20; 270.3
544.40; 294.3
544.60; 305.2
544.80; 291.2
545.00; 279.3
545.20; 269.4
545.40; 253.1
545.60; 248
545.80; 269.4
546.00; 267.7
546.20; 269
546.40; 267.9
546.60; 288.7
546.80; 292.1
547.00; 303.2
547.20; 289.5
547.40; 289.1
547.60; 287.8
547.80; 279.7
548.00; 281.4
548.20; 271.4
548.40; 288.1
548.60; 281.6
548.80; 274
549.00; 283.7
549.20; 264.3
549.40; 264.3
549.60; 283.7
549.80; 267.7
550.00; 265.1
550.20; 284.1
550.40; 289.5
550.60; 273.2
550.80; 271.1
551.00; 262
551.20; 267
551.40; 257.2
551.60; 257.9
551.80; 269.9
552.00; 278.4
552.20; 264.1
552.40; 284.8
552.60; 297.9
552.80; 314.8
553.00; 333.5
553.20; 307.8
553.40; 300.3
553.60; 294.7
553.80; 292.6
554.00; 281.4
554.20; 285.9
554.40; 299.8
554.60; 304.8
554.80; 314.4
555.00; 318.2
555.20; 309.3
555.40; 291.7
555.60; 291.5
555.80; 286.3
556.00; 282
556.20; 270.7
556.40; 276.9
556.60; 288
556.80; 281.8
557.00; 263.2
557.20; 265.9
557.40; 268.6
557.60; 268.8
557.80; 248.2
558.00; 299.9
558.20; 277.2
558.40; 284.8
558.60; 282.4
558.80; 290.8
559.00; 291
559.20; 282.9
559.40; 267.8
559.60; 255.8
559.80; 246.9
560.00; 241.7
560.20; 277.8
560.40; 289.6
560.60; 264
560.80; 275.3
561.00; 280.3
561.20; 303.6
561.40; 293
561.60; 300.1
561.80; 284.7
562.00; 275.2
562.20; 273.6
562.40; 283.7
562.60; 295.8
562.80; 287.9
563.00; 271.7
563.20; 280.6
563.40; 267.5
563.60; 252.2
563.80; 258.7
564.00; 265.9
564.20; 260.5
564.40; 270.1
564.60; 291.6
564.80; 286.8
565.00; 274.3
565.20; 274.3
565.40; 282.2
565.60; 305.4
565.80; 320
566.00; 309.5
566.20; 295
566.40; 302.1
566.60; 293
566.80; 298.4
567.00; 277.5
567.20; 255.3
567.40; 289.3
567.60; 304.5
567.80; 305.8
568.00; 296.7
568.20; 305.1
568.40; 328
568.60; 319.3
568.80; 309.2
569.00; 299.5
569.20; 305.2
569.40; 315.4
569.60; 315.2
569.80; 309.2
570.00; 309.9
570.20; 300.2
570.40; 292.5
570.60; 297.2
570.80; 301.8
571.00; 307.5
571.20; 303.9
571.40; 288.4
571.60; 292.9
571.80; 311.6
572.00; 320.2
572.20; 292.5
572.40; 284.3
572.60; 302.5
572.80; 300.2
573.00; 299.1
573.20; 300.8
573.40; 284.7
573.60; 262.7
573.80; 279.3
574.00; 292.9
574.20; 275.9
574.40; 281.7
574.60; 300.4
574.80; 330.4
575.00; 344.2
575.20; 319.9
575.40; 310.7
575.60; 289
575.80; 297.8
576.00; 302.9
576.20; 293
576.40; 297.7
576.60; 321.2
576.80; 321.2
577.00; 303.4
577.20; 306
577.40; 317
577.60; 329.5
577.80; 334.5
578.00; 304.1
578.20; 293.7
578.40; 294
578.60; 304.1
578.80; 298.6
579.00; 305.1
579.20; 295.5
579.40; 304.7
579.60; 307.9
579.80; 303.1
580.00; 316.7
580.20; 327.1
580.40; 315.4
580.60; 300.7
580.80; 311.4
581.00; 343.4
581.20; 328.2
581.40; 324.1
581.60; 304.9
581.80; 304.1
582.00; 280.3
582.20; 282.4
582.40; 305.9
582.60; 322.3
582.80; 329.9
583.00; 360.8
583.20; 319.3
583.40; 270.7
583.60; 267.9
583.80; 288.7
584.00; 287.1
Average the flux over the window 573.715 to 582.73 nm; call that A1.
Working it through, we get 307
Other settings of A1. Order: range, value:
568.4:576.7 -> 302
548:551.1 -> 275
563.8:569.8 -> 295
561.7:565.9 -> 279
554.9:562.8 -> 280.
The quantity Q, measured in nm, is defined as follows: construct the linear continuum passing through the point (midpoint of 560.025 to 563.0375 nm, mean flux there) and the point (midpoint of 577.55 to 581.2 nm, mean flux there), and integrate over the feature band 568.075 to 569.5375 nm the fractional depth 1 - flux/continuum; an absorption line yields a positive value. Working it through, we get -0.09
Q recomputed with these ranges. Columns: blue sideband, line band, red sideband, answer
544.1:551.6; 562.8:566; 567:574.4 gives 0.15 nm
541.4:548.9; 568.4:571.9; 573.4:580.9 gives -0.08 nm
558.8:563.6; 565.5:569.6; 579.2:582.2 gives -0.19 nm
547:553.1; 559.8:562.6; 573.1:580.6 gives 0.10 nm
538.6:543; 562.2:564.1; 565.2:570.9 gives 0.15 nm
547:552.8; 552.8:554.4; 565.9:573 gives -0.11 nm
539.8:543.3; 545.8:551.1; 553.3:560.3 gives 0.09 nm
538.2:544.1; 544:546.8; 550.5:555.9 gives 0.05 nm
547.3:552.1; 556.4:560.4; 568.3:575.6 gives 0.17 nm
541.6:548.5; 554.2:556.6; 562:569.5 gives -0.10 nm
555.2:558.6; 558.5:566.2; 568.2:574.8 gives 0.19 nm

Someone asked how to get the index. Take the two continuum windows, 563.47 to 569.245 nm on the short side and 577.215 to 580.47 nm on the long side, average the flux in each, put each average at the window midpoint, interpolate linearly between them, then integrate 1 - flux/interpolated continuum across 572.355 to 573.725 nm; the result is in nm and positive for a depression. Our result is 0.05 nm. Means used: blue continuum 291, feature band 291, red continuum 309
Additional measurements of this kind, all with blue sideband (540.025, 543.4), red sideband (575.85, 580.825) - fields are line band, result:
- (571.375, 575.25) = 0.082 nm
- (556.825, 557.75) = 0.083 nm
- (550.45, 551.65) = 0.094 nm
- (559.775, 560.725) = 0.095 nm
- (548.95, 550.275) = 0.069 nm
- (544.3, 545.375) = -0.005 nm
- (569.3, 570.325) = -0.025 nm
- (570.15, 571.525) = 0.019 nm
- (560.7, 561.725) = 0.019 nm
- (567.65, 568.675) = -0.033 nm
